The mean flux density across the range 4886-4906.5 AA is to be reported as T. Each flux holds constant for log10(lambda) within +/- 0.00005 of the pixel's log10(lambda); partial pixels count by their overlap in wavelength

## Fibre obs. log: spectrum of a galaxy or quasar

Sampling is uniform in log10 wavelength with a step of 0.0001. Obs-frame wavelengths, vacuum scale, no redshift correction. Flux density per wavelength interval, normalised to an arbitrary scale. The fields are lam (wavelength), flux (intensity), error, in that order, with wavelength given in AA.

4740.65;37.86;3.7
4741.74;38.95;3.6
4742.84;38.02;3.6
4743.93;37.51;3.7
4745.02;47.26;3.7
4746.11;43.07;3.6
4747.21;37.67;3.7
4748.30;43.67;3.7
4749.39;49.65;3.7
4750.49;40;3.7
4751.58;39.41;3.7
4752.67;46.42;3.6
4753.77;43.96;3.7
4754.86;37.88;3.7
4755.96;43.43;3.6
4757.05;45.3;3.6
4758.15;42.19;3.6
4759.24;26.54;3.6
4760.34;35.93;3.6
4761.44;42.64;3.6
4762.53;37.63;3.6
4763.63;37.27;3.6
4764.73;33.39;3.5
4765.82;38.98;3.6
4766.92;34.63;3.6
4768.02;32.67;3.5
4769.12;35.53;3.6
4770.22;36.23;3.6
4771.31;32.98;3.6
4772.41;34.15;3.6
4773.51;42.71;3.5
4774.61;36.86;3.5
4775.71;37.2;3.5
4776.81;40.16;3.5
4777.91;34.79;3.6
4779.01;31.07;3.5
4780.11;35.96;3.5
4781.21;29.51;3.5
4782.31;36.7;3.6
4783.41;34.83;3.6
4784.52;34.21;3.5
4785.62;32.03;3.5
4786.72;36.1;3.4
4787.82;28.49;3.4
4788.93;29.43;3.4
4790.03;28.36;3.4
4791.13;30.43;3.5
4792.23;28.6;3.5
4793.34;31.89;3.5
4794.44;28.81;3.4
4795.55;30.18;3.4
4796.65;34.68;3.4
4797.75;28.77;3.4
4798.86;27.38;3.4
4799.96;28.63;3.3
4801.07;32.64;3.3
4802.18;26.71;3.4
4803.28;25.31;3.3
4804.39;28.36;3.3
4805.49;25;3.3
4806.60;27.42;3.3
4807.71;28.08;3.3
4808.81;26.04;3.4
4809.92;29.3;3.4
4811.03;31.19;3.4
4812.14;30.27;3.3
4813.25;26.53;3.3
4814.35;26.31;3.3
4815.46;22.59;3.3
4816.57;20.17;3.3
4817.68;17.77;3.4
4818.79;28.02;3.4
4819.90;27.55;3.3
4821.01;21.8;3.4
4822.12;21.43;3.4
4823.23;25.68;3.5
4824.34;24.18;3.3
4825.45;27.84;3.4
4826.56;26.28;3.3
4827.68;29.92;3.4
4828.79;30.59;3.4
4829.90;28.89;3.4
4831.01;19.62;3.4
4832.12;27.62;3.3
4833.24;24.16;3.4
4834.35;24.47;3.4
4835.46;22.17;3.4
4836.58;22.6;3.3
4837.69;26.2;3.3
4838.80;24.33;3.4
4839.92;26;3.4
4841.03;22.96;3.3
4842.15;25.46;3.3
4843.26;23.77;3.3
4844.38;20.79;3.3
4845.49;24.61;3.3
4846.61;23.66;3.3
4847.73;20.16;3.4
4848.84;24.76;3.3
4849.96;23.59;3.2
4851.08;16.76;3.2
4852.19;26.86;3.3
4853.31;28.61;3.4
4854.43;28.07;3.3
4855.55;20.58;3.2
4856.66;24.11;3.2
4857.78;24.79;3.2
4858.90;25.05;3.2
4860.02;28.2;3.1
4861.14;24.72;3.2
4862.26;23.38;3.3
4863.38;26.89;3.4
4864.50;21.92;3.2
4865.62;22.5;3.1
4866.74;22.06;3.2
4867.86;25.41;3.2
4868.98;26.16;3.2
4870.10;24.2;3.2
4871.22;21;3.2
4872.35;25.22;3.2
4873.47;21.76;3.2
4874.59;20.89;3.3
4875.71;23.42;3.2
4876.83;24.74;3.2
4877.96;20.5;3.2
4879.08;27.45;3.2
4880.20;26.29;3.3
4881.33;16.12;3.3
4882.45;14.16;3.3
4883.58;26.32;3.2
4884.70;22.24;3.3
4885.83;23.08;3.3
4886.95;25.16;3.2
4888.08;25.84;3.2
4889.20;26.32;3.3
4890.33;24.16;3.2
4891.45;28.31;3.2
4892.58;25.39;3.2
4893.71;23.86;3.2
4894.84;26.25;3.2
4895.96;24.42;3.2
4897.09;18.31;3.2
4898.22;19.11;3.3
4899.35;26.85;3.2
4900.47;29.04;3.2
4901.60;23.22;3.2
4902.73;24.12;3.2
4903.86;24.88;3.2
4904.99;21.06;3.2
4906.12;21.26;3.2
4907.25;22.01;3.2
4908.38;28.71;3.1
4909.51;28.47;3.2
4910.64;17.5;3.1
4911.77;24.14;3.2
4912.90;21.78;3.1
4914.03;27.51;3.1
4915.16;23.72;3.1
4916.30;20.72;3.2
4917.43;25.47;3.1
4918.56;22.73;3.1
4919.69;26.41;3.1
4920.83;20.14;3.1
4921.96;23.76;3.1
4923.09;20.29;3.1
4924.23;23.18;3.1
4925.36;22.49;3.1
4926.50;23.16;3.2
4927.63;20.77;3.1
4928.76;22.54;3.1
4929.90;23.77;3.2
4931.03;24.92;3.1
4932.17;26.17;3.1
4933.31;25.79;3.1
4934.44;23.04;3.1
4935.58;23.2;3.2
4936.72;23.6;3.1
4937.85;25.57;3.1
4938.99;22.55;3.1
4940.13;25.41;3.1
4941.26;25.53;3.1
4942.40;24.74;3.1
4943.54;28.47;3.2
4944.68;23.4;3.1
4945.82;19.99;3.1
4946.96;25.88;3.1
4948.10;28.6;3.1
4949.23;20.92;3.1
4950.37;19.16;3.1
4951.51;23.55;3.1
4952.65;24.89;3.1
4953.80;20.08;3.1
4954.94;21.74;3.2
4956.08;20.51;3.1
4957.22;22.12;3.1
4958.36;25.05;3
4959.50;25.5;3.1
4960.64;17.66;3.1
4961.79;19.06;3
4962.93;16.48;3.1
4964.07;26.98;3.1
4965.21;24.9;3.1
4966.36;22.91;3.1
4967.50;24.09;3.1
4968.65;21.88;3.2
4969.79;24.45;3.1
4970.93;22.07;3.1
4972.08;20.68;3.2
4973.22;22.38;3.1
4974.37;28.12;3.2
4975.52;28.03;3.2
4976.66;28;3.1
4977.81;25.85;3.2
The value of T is 24.3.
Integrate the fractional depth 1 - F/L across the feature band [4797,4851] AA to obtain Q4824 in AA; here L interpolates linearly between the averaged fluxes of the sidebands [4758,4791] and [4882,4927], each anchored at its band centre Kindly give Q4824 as 8.96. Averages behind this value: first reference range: 34.8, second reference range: 23.7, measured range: 25.5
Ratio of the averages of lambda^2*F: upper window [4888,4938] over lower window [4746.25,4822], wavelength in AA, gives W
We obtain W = 0.8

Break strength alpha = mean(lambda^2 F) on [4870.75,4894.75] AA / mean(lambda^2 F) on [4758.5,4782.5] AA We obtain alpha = 0.69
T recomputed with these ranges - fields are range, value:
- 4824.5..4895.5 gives 24.3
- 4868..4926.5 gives 23.5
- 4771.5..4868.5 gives 27.4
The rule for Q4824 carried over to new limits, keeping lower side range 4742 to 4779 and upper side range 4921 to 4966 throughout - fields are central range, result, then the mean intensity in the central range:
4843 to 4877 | 7.3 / 23.8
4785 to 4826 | 8.6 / 27.7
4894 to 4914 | 2.1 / 23.7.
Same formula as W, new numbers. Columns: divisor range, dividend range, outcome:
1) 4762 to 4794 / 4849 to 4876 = 0.73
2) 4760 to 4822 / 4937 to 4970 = 0.80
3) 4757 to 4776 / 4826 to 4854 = 0.69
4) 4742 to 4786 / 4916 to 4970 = 0.66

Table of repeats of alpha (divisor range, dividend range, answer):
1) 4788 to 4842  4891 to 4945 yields 0.93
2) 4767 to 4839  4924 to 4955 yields 0.86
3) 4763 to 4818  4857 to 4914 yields 0.79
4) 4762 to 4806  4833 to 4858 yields 0.75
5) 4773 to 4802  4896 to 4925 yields 0.75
